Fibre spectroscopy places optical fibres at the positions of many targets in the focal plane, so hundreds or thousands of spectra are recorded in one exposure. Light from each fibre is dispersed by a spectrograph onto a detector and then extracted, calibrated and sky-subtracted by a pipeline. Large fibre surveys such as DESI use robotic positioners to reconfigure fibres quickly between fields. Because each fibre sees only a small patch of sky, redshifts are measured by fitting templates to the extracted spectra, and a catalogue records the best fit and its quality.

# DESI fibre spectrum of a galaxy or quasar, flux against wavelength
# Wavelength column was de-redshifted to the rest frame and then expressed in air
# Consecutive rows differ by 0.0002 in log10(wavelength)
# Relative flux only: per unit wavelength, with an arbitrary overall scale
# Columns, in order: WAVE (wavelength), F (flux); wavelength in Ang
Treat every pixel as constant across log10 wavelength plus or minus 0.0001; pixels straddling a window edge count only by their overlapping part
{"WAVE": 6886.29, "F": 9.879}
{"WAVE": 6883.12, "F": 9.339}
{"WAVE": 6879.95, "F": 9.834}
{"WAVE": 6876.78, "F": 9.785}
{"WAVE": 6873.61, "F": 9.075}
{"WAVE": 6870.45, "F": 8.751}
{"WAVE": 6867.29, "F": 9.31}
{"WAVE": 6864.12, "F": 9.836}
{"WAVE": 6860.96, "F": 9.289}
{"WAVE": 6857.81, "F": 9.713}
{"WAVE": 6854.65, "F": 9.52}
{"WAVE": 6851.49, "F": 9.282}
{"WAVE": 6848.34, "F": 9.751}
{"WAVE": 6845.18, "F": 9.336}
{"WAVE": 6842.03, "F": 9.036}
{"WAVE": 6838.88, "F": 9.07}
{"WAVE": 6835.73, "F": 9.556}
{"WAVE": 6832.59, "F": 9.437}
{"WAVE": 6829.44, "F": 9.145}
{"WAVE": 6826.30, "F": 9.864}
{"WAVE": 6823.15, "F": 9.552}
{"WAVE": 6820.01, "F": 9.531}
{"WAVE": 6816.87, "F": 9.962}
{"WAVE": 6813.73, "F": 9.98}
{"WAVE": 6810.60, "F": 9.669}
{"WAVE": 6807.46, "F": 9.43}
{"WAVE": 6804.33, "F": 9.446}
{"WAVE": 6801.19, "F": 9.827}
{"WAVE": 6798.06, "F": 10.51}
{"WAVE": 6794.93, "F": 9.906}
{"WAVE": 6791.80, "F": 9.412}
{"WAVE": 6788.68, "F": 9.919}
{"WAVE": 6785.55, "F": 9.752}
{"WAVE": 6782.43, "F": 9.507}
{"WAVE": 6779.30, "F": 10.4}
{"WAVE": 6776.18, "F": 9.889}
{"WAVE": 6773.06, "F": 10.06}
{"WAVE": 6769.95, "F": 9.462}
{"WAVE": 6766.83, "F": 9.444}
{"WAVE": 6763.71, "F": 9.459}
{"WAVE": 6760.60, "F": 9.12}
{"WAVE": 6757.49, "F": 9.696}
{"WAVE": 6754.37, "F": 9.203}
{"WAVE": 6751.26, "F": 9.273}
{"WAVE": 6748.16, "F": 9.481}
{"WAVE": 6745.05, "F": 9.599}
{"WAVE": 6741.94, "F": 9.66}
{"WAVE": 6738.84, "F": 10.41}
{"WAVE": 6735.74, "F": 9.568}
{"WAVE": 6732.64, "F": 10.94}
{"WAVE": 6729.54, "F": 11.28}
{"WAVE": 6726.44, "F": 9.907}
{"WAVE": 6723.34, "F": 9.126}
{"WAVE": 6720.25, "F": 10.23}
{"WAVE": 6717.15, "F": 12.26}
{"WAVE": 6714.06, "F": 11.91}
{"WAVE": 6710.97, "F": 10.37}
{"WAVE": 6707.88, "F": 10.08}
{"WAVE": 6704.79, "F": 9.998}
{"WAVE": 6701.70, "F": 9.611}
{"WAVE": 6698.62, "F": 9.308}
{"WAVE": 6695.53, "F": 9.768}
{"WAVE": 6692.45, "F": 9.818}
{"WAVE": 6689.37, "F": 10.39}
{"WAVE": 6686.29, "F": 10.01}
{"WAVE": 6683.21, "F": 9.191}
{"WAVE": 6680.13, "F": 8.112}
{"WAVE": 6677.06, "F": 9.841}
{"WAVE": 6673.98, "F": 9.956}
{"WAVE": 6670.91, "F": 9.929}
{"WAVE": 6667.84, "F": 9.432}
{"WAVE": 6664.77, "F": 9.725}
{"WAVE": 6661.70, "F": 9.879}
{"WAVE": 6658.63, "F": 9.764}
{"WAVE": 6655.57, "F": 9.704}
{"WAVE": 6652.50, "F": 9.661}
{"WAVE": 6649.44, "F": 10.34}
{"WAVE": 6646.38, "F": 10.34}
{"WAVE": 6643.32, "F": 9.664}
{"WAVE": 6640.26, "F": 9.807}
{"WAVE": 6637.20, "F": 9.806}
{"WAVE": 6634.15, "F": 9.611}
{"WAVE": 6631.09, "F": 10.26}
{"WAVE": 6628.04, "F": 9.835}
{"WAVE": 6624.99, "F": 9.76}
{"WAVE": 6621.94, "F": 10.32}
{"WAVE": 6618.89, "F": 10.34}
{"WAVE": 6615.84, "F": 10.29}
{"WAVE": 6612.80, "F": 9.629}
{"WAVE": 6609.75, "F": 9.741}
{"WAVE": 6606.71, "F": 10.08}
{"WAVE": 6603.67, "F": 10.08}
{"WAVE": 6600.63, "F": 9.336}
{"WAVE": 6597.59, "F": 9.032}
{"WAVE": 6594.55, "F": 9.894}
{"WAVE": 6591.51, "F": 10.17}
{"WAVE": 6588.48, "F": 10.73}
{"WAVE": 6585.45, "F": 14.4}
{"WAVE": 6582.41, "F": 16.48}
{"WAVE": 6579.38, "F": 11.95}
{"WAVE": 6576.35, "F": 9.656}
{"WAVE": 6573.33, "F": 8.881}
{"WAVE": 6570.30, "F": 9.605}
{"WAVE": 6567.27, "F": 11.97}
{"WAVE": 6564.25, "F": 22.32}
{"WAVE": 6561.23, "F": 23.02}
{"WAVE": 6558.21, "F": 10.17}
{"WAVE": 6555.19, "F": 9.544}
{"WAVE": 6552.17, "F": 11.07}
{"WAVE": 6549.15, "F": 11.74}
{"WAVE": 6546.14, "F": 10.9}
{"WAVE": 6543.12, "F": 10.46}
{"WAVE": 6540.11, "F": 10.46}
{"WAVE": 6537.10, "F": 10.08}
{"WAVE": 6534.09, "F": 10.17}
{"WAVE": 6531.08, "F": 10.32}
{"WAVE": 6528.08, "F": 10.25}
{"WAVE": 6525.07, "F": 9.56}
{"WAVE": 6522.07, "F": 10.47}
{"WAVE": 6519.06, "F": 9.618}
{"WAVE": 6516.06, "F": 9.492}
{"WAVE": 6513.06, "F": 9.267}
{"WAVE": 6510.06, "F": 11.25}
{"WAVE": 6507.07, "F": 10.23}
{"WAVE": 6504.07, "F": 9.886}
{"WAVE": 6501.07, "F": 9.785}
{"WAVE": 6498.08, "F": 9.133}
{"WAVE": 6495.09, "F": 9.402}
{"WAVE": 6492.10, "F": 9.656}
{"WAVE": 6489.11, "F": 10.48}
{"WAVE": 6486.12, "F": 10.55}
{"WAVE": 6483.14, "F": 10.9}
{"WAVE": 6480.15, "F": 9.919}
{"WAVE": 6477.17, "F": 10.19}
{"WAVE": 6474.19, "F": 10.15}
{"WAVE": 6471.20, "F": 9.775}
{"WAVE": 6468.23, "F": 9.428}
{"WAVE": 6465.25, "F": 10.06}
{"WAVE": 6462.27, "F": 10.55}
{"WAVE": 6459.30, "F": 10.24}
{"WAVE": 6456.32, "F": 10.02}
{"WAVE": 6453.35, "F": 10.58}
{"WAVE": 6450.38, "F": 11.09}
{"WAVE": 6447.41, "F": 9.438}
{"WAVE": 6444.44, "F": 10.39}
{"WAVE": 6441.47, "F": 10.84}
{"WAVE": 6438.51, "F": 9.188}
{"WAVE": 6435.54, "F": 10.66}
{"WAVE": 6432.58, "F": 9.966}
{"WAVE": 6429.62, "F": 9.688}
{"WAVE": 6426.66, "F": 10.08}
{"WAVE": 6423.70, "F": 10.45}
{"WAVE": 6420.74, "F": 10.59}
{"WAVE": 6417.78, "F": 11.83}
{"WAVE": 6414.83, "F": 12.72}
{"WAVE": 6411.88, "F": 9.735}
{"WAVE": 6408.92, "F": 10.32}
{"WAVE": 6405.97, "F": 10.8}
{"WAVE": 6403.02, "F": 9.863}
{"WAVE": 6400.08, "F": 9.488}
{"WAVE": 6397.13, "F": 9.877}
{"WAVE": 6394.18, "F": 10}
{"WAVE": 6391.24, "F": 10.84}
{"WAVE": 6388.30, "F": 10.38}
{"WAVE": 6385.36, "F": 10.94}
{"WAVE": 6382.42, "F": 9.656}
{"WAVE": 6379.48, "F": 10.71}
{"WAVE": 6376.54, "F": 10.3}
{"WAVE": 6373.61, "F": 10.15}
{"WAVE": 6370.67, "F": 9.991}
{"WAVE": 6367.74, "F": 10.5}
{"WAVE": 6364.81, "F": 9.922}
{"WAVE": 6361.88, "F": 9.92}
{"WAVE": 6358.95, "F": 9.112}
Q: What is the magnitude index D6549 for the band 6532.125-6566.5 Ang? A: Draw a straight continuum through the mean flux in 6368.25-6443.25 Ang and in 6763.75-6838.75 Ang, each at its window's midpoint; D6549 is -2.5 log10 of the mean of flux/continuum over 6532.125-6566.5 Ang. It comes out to -0.24 mag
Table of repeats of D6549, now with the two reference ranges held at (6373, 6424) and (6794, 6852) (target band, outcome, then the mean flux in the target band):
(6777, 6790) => -0.02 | 9.89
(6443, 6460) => 0.01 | 10.3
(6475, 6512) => 0.02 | 10.1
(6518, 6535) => 0.02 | 10.1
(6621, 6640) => 0.01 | 9.91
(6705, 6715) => -0.08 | 10.6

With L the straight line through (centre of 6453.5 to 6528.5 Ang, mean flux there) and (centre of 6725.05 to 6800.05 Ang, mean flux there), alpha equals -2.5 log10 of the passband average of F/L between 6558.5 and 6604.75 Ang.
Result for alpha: -0.24 mag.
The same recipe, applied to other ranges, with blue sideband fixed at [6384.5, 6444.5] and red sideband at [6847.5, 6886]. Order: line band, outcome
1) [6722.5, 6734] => -0.07 mag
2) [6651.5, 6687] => 0.03 mag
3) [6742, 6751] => 0.02 mag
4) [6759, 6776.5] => 0.01 mag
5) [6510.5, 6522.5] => 0.05 mag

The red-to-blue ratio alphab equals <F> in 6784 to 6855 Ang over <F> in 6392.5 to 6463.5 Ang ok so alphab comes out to 0.93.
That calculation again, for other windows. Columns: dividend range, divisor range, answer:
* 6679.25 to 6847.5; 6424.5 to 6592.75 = 0.90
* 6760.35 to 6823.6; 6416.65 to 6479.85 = 0.95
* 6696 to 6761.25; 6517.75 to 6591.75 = 0.85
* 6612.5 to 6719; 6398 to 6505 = 0.98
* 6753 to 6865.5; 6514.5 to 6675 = 0.89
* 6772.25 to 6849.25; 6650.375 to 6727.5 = 0.97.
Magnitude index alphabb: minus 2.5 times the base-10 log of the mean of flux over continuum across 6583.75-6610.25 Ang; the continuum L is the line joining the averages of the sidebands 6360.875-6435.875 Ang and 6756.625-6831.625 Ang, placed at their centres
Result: -0.04 mag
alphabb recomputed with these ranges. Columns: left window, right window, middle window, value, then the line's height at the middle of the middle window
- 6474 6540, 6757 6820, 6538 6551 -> -0.09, 10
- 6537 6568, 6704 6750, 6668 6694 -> 0.15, 11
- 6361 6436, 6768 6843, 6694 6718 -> -0.05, 9.85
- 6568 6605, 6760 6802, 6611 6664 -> 0.07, 10.6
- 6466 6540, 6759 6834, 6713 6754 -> -0.05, 9.76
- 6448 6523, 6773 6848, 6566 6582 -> -0.09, 9.96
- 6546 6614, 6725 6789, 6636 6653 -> 0.11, 11.1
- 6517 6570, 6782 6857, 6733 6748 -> 0.04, 10.2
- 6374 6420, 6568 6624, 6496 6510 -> 0.07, 10.5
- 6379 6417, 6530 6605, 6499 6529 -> 0.14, 11.3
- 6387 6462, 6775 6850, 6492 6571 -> -0.10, 10.2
